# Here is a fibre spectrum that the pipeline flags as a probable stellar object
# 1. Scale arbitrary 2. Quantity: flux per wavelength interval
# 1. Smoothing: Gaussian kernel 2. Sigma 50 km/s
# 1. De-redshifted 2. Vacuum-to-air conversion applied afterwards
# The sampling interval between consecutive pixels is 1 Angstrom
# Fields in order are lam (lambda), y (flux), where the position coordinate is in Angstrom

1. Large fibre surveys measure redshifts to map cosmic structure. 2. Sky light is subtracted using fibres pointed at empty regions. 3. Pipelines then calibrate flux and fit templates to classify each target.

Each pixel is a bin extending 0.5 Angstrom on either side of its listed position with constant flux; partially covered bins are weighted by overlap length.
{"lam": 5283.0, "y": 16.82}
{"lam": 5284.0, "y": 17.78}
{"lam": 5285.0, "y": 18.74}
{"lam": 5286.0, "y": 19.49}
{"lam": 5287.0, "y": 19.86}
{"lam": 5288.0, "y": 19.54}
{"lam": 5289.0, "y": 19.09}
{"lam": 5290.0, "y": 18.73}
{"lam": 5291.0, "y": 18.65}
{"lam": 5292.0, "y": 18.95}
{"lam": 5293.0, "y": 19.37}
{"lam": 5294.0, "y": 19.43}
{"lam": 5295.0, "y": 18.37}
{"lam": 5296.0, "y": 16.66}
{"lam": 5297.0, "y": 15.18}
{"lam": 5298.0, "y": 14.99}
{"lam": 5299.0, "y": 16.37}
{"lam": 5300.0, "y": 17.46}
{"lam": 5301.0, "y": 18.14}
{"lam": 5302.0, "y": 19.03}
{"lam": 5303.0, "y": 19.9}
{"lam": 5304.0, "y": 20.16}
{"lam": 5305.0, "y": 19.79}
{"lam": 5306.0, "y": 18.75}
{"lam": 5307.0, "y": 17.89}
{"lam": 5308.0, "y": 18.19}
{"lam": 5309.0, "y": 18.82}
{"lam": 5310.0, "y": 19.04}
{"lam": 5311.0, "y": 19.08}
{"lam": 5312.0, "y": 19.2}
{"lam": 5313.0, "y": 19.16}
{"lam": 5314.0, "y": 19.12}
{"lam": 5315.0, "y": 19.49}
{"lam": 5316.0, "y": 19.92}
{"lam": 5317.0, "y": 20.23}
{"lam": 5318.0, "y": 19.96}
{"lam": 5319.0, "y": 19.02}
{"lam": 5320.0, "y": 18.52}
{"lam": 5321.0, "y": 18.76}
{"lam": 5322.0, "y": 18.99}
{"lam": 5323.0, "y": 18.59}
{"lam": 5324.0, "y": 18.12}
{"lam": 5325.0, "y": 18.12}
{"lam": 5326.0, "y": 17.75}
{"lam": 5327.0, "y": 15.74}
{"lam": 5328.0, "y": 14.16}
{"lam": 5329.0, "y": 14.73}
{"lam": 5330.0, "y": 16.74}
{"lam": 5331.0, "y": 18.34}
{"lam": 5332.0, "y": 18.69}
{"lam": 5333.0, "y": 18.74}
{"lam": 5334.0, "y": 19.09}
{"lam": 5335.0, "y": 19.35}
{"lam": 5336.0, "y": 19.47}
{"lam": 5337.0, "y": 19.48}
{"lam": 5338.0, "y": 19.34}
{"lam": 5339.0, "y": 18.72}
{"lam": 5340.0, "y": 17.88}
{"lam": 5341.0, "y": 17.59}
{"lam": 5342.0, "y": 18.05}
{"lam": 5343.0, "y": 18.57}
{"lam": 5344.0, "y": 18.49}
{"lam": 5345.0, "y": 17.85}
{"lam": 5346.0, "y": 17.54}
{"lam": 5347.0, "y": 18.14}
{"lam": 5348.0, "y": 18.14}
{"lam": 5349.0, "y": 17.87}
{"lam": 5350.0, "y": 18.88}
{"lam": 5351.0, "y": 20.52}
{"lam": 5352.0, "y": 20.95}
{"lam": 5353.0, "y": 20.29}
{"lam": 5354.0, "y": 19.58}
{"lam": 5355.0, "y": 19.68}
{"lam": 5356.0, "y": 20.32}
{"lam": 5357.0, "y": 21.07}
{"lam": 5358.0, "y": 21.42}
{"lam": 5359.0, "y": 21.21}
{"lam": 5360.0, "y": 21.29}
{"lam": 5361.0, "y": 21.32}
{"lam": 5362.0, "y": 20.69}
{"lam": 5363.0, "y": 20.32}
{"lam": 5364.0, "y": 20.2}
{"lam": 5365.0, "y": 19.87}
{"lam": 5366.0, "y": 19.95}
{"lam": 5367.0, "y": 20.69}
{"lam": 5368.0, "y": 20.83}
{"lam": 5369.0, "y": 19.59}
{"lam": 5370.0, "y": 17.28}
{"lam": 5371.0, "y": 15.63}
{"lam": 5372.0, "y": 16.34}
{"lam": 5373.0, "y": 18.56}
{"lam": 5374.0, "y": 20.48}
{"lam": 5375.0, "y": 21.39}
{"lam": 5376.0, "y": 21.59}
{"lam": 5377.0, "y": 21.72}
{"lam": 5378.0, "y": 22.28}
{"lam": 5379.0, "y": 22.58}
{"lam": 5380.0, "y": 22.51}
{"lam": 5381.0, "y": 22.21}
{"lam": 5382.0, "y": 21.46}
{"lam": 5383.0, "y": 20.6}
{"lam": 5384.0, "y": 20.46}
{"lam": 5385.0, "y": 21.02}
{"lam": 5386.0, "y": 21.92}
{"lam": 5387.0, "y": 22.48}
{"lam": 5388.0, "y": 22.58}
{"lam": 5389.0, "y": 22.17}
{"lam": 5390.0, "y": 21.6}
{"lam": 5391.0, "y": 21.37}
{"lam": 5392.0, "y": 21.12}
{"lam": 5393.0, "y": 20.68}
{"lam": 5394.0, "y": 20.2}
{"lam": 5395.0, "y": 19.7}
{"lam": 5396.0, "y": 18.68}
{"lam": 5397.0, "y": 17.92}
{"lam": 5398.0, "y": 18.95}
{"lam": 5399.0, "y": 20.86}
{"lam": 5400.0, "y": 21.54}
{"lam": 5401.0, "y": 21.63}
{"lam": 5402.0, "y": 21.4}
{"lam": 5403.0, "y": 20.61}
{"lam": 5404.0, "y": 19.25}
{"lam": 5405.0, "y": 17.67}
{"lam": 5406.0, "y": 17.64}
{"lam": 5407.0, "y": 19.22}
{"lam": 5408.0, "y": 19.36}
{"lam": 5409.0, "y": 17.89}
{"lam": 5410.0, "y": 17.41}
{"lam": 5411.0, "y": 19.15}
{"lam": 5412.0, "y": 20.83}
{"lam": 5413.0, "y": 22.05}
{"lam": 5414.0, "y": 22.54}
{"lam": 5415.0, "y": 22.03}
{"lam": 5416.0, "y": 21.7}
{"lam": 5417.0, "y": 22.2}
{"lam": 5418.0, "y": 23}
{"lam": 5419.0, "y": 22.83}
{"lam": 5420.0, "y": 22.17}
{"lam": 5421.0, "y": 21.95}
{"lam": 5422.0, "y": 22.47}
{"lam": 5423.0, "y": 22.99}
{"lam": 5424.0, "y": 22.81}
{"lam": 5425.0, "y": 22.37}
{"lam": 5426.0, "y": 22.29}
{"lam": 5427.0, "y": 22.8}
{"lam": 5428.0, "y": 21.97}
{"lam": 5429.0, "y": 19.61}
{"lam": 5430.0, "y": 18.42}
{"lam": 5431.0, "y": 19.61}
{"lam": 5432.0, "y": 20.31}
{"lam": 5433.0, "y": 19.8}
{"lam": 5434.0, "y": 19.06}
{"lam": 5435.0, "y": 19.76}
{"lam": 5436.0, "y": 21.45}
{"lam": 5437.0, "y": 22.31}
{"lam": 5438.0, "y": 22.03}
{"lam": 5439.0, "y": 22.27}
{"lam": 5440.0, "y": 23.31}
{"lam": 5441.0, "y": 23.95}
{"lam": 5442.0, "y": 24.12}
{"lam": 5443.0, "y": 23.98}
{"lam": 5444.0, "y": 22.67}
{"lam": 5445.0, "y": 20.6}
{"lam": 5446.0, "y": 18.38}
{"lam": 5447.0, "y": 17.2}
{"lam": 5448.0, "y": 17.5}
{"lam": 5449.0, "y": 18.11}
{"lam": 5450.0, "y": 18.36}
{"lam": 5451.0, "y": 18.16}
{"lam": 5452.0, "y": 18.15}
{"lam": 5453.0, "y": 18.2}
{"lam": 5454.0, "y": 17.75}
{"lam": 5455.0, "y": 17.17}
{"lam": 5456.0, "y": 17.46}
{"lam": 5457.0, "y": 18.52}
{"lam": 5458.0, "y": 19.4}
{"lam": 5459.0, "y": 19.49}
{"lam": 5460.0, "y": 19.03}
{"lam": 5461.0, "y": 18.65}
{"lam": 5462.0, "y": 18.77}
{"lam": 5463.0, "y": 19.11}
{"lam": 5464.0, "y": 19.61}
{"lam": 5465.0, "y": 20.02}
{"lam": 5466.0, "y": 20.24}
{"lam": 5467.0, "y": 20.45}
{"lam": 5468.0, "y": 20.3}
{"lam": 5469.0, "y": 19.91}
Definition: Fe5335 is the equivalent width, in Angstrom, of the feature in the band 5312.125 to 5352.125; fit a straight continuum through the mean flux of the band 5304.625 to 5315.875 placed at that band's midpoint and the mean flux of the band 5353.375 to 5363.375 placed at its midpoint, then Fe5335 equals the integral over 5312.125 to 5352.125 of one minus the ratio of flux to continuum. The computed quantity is 2.6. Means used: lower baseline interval 19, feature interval 18.5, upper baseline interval 20.7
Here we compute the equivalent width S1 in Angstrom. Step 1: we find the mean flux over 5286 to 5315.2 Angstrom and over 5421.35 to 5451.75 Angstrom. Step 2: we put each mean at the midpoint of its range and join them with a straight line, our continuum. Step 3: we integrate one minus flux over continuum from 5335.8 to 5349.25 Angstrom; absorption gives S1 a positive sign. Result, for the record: 0.66 Angstrom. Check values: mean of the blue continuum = 18.6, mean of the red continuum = 20.9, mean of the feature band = 18.4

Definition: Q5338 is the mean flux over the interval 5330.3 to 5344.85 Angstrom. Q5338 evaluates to 18.7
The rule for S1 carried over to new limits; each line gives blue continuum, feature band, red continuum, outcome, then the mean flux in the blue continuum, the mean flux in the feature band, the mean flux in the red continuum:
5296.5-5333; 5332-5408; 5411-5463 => -2.58 Angstrom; 18.2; 20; 20.6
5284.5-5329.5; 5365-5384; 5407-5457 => -0.67 Angstrom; 18.4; 20.3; 20.6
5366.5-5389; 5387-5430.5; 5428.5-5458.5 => -1.13 Angstrom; 20.7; 20.8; 19.9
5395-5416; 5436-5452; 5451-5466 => -1.48 Angstrom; 19.9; 20.8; 18.7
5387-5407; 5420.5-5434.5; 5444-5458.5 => -1.42 Angstrom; 20.3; 21.2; 18.4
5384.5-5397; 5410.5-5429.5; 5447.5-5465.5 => -2.00 Angstrom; 21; 22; 18.5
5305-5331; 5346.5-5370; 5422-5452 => -1.04 Angstrom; 18.4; 20.1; 20.9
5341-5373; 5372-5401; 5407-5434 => -1.11 Angstrom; 19.4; 21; 21.1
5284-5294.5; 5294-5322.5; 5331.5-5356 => 0.67 Angstrom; 19.1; 18.6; 18.9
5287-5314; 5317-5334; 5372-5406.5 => 1.07 Angstrom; 18.5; 17.9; 20.7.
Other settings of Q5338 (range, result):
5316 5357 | 18.6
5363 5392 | 20.7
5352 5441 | 20.8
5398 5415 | 20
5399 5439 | 20.9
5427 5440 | 20.7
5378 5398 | 21.1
